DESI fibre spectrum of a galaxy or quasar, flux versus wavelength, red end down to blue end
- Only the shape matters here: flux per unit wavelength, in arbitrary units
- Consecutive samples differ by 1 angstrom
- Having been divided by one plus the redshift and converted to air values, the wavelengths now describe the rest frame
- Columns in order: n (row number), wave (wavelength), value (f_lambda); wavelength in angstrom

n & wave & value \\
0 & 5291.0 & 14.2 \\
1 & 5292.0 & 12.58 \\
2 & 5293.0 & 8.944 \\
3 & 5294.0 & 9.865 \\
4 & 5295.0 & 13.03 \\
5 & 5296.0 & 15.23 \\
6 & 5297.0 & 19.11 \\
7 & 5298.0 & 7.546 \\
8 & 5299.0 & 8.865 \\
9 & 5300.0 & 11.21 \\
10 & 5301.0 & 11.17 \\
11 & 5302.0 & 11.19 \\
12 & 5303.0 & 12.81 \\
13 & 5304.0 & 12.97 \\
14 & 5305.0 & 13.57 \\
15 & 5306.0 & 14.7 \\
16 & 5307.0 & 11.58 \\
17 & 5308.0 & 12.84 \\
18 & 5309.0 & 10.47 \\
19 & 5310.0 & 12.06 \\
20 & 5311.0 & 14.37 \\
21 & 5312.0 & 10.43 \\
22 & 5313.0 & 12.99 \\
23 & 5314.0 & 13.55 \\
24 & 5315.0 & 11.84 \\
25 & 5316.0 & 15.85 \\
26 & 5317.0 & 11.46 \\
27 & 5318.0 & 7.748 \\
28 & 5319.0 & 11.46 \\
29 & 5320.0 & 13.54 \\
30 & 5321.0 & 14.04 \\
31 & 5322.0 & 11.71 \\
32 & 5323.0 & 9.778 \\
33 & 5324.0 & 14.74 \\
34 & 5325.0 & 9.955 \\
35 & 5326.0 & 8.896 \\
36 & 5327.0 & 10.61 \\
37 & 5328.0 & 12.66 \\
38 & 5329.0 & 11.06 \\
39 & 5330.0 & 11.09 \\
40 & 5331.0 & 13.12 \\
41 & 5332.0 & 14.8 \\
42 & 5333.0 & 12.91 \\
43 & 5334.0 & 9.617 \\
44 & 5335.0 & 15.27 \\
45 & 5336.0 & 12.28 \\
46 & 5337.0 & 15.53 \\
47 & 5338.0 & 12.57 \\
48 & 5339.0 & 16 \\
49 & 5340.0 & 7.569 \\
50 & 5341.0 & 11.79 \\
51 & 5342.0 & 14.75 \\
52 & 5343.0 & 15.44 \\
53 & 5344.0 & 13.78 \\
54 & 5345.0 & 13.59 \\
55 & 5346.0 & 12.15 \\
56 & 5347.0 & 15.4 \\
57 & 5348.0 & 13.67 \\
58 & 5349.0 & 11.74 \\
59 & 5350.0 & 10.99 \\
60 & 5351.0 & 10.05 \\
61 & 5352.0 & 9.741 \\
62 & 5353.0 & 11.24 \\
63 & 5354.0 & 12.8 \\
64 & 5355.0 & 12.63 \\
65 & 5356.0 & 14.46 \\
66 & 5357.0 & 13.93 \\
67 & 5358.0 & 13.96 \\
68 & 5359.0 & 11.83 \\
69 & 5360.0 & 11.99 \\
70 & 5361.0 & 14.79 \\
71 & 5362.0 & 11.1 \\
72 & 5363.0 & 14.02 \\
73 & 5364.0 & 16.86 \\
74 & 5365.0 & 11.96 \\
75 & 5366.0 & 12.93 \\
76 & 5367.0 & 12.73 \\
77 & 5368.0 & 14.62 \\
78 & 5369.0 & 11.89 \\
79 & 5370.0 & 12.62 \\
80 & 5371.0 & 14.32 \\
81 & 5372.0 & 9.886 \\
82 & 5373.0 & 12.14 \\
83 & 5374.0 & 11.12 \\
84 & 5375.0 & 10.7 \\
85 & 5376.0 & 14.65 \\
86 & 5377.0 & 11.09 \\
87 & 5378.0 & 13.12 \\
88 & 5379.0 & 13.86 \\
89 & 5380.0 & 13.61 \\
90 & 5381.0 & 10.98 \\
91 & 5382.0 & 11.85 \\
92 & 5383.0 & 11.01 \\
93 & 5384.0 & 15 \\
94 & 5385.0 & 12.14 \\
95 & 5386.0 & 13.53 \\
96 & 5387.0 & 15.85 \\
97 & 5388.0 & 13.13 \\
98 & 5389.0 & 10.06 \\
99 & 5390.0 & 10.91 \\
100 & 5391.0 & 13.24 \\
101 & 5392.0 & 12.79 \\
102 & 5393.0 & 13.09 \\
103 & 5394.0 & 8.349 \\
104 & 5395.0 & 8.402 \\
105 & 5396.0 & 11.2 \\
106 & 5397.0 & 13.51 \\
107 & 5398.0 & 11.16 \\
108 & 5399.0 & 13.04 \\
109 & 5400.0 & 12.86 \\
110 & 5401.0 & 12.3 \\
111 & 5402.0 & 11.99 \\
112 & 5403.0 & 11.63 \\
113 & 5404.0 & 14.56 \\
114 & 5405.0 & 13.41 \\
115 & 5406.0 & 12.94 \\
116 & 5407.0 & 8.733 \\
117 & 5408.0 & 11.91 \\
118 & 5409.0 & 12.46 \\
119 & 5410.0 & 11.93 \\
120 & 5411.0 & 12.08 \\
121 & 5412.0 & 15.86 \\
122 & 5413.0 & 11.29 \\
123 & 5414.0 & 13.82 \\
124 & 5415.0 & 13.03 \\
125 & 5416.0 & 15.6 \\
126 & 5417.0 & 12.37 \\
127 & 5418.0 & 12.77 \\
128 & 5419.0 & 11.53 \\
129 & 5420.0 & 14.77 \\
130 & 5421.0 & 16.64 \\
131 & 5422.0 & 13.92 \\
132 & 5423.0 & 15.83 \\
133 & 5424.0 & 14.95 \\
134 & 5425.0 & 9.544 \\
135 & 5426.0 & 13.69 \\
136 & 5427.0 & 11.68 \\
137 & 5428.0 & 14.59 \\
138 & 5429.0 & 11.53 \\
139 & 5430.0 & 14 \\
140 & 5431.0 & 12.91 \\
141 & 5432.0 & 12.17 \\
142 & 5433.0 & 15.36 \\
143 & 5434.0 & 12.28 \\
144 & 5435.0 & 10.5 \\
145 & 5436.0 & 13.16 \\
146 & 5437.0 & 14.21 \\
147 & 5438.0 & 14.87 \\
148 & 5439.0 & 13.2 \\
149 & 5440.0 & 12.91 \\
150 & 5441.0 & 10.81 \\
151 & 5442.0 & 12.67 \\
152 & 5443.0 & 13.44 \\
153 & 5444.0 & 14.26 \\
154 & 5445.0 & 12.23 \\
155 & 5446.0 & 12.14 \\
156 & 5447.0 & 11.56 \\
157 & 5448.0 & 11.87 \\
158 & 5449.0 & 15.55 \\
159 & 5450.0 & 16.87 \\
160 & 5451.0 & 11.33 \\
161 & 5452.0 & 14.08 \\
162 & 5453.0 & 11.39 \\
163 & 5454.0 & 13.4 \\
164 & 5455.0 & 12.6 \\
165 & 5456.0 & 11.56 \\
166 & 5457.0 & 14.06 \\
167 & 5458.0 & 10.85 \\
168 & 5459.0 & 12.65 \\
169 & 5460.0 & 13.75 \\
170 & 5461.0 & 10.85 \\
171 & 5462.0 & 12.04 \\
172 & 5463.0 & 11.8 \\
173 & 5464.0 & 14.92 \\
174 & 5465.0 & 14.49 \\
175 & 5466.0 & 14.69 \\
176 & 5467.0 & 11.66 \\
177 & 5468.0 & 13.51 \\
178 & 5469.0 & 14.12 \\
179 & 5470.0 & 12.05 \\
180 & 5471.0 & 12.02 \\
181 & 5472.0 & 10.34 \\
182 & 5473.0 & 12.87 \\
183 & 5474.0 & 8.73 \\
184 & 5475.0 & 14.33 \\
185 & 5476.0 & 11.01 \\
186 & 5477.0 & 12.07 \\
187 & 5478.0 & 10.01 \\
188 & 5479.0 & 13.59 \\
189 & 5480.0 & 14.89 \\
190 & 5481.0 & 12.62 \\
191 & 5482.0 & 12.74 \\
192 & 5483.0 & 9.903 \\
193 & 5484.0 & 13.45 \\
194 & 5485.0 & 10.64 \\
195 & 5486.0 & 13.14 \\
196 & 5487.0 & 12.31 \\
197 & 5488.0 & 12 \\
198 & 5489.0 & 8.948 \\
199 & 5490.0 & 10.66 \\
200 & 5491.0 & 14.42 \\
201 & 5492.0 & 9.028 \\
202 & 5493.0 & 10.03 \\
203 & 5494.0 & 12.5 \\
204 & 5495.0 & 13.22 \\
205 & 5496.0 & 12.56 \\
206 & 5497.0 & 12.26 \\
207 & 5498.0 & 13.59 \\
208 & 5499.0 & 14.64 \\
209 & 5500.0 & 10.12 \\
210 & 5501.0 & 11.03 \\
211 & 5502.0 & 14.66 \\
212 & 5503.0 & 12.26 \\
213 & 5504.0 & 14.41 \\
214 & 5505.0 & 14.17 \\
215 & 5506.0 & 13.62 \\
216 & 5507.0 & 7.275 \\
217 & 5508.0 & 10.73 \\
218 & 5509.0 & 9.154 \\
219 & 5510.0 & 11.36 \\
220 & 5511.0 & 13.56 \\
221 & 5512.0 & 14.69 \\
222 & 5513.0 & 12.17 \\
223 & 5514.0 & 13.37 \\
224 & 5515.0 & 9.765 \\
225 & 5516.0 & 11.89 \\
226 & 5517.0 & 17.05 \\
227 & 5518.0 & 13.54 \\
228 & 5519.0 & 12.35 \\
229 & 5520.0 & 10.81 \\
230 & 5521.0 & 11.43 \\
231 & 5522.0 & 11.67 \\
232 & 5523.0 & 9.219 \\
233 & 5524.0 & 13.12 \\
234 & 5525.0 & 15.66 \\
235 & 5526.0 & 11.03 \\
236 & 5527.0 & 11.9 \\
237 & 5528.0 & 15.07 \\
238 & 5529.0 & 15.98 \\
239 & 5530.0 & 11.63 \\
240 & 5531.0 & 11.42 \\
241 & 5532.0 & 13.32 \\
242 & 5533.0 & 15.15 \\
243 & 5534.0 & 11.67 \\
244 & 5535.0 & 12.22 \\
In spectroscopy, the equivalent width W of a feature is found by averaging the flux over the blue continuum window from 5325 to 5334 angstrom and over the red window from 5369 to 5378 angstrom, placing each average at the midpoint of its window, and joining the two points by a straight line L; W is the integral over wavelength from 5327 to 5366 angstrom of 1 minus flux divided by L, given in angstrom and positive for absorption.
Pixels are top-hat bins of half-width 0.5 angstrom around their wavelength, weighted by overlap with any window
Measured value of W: -3.3 angstrom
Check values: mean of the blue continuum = 11.7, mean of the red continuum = 12.1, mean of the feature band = 12.8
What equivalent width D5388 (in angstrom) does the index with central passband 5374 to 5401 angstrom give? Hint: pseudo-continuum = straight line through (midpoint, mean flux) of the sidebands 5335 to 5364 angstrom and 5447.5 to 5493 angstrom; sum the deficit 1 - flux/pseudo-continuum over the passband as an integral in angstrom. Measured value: 1.1 angstrom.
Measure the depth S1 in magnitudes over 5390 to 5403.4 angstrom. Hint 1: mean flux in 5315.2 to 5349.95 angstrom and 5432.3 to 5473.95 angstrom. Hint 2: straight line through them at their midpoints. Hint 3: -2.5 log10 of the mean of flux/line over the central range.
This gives 0.08 mag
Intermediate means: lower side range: 12.5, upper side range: 12.9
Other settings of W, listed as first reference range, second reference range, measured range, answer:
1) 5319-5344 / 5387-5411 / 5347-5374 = -0.9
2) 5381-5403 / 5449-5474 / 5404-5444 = -2.1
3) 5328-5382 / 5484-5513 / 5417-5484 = -3.1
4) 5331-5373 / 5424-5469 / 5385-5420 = 1.4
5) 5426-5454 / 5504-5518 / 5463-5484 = 0.3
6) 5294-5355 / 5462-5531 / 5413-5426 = -1.3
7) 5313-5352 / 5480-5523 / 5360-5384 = -0.7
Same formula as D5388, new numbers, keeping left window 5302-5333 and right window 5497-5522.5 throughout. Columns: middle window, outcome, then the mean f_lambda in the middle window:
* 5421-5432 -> -1.0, 13.4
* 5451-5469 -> -0.7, 12.8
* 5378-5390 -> -0.5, 12.8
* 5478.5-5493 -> 0.5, 12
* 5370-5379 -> 0.0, 12.3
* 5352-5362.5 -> -0.4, 12.7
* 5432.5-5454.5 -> -1.4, 13.1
